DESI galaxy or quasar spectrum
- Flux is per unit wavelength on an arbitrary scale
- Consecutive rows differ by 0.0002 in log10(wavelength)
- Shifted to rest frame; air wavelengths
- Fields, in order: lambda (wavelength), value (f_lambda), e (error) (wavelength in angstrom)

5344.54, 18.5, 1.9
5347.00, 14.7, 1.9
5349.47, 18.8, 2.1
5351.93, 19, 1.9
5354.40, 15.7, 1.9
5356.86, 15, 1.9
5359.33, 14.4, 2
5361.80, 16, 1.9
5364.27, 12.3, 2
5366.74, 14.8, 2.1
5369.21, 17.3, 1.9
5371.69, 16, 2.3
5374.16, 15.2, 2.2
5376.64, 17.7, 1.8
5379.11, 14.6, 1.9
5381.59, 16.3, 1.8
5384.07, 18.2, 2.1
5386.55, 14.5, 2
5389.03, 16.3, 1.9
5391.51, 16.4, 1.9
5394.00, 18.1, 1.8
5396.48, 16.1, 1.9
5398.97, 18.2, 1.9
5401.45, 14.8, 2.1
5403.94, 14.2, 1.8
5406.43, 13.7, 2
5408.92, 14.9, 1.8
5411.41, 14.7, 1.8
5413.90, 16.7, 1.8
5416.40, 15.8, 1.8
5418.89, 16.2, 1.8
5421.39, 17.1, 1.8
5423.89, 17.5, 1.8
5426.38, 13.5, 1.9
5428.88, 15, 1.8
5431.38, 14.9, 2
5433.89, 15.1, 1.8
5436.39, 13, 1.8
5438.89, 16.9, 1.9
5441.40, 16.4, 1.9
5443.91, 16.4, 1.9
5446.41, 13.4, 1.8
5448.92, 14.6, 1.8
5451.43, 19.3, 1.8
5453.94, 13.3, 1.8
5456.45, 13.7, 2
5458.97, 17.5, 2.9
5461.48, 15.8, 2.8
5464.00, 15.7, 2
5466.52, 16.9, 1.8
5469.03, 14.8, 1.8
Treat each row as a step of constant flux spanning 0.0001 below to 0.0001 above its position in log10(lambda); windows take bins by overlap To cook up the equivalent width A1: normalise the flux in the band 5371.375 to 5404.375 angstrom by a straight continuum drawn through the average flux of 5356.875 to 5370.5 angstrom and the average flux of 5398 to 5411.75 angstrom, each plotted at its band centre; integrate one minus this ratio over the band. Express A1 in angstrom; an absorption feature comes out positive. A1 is -2.69 angstrom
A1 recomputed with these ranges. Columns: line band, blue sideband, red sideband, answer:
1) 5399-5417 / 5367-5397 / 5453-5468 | 1.02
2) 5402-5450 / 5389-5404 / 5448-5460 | 2.38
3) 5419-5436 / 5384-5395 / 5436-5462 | 0.50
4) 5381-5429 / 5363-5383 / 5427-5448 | -1.91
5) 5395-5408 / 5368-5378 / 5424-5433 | 0.21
